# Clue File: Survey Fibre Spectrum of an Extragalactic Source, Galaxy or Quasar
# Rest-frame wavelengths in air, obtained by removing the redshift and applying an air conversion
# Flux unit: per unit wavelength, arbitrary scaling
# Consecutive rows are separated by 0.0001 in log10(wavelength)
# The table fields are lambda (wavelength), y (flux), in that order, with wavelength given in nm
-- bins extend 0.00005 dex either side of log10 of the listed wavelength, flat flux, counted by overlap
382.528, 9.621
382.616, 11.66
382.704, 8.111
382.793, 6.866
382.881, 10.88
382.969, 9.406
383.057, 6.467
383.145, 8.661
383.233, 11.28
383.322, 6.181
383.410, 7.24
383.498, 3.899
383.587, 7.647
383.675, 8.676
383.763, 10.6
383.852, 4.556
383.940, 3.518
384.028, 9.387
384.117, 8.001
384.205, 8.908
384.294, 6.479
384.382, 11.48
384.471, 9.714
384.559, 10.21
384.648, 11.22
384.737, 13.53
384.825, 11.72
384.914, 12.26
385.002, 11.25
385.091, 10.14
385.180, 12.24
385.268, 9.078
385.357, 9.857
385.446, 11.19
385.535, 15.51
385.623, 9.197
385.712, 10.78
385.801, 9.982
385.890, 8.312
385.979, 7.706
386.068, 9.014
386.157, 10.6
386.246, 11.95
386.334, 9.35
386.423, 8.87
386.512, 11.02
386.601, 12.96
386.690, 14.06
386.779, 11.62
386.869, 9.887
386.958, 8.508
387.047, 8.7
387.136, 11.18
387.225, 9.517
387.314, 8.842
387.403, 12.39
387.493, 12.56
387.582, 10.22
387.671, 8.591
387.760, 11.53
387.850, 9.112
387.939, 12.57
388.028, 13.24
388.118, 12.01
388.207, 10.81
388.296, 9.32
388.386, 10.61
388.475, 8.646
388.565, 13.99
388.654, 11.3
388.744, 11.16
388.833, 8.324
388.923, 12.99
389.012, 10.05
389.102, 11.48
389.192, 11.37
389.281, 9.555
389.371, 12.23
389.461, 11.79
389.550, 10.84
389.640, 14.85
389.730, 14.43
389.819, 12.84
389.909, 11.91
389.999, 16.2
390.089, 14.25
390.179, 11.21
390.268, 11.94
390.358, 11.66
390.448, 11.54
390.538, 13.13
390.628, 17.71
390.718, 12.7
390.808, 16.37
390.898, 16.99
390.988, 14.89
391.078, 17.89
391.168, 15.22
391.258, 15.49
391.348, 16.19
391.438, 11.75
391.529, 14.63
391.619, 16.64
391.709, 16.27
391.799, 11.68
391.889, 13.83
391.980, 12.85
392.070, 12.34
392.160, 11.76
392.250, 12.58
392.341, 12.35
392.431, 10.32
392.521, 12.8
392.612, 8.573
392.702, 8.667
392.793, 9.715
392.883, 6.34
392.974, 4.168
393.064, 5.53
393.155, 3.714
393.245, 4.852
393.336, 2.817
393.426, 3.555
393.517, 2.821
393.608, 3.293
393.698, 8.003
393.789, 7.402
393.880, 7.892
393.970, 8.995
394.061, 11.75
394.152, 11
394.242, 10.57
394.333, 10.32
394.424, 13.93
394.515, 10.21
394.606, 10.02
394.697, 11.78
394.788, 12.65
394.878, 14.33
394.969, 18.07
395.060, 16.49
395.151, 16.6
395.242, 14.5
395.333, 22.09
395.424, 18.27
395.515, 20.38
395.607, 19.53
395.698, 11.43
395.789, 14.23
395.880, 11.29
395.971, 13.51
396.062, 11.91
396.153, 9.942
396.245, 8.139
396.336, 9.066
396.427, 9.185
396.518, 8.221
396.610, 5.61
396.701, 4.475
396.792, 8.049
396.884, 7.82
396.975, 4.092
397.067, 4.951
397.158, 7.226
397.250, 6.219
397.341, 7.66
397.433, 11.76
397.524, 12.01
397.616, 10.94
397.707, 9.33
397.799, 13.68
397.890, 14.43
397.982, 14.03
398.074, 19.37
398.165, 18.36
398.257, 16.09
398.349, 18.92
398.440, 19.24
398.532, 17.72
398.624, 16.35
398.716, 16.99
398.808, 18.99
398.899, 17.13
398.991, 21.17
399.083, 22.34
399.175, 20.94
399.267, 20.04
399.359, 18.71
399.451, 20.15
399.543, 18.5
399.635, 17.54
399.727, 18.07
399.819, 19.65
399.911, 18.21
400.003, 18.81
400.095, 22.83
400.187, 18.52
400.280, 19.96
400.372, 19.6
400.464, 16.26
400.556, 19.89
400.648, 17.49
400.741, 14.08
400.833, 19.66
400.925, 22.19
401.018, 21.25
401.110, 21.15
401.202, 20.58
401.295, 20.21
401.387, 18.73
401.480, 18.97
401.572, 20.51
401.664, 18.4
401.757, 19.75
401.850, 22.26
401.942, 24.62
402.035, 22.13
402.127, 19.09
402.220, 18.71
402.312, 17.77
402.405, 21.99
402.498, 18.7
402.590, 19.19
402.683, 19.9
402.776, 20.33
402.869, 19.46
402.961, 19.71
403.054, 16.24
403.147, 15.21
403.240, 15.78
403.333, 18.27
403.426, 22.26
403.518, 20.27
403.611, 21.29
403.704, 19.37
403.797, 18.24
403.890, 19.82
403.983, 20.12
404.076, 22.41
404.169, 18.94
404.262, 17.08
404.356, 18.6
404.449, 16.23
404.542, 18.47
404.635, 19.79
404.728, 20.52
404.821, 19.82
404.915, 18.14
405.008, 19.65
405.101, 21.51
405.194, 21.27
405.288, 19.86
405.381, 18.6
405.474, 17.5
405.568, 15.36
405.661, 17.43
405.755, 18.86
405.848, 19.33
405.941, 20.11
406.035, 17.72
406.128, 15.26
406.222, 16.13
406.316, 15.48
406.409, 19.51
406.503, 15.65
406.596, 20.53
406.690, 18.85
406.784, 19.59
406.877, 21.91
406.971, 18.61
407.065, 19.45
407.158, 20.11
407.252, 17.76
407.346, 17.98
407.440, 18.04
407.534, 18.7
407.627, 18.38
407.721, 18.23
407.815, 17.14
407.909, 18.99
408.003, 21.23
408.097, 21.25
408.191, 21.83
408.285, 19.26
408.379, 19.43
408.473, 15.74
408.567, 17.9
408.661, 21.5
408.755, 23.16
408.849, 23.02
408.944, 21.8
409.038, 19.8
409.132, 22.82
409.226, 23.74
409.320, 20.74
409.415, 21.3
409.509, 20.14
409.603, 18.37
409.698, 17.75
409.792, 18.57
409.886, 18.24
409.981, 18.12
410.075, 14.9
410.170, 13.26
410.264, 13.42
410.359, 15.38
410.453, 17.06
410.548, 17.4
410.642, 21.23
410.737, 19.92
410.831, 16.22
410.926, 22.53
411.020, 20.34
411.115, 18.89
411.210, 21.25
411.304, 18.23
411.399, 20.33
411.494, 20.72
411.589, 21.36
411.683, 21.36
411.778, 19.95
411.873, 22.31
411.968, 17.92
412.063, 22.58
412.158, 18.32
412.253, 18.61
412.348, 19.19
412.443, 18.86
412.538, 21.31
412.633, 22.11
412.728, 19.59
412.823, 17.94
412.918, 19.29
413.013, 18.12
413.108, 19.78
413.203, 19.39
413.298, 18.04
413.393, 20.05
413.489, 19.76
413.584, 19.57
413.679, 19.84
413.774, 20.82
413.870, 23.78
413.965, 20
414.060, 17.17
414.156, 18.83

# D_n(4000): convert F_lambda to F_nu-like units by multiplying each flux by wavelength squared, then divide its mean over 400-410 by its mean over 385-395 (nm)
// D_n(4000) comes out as 1.9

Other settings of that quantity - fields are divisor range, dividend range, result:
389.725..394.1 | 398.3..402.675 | 1.82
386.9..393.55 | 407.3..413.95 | 1.90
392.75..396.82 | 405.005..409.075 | 1.95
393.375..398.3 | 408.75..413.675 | 1.87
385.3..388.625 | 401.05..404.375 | 2.00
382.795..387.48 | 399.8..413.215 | 2.21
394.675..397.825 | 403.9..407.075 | 1.70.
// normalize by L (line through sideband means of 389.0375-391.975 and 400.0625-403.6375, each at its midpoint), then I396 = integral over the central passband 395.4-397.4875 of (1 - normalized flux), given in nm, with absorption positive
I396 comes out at 0.83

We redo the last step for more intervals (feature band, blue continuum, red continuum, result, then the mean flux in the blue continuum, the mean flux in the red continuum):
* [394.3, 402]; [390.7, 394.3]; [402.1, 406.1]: -0.40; 10.6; 19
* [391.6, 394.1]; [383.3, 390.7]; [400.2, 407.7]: 0.85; 10.7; 19.1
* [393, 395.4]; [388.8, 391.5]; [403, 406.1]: 0.77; 13.3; 18.9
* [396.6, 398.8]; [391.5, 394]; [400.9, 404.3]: 0.38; 9.05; 19.7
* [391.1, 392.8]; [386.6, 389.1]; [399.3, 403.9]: 0.05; 10.9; 19.4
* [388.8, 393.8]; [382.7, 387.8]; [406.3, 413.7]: 0.24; 9.73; 19.3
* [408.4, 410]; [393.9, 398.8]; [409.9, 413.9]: -0.19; 12.6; 19.2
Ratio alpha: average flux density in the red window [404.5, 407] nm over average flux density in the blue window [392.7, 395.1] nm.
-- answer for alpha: 2.12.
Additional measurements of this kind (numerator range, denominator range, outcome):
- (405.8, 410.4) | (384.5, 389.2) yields 1.75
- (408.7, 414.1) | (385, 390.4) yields 1.76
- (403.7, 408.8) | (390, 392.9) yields 1.43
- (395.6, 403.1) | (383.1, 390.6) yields 1.54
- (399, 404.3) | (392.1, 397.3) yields 1.94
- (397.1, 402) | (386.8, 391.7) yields 1.43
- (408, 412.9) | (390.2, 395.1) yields 1.74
